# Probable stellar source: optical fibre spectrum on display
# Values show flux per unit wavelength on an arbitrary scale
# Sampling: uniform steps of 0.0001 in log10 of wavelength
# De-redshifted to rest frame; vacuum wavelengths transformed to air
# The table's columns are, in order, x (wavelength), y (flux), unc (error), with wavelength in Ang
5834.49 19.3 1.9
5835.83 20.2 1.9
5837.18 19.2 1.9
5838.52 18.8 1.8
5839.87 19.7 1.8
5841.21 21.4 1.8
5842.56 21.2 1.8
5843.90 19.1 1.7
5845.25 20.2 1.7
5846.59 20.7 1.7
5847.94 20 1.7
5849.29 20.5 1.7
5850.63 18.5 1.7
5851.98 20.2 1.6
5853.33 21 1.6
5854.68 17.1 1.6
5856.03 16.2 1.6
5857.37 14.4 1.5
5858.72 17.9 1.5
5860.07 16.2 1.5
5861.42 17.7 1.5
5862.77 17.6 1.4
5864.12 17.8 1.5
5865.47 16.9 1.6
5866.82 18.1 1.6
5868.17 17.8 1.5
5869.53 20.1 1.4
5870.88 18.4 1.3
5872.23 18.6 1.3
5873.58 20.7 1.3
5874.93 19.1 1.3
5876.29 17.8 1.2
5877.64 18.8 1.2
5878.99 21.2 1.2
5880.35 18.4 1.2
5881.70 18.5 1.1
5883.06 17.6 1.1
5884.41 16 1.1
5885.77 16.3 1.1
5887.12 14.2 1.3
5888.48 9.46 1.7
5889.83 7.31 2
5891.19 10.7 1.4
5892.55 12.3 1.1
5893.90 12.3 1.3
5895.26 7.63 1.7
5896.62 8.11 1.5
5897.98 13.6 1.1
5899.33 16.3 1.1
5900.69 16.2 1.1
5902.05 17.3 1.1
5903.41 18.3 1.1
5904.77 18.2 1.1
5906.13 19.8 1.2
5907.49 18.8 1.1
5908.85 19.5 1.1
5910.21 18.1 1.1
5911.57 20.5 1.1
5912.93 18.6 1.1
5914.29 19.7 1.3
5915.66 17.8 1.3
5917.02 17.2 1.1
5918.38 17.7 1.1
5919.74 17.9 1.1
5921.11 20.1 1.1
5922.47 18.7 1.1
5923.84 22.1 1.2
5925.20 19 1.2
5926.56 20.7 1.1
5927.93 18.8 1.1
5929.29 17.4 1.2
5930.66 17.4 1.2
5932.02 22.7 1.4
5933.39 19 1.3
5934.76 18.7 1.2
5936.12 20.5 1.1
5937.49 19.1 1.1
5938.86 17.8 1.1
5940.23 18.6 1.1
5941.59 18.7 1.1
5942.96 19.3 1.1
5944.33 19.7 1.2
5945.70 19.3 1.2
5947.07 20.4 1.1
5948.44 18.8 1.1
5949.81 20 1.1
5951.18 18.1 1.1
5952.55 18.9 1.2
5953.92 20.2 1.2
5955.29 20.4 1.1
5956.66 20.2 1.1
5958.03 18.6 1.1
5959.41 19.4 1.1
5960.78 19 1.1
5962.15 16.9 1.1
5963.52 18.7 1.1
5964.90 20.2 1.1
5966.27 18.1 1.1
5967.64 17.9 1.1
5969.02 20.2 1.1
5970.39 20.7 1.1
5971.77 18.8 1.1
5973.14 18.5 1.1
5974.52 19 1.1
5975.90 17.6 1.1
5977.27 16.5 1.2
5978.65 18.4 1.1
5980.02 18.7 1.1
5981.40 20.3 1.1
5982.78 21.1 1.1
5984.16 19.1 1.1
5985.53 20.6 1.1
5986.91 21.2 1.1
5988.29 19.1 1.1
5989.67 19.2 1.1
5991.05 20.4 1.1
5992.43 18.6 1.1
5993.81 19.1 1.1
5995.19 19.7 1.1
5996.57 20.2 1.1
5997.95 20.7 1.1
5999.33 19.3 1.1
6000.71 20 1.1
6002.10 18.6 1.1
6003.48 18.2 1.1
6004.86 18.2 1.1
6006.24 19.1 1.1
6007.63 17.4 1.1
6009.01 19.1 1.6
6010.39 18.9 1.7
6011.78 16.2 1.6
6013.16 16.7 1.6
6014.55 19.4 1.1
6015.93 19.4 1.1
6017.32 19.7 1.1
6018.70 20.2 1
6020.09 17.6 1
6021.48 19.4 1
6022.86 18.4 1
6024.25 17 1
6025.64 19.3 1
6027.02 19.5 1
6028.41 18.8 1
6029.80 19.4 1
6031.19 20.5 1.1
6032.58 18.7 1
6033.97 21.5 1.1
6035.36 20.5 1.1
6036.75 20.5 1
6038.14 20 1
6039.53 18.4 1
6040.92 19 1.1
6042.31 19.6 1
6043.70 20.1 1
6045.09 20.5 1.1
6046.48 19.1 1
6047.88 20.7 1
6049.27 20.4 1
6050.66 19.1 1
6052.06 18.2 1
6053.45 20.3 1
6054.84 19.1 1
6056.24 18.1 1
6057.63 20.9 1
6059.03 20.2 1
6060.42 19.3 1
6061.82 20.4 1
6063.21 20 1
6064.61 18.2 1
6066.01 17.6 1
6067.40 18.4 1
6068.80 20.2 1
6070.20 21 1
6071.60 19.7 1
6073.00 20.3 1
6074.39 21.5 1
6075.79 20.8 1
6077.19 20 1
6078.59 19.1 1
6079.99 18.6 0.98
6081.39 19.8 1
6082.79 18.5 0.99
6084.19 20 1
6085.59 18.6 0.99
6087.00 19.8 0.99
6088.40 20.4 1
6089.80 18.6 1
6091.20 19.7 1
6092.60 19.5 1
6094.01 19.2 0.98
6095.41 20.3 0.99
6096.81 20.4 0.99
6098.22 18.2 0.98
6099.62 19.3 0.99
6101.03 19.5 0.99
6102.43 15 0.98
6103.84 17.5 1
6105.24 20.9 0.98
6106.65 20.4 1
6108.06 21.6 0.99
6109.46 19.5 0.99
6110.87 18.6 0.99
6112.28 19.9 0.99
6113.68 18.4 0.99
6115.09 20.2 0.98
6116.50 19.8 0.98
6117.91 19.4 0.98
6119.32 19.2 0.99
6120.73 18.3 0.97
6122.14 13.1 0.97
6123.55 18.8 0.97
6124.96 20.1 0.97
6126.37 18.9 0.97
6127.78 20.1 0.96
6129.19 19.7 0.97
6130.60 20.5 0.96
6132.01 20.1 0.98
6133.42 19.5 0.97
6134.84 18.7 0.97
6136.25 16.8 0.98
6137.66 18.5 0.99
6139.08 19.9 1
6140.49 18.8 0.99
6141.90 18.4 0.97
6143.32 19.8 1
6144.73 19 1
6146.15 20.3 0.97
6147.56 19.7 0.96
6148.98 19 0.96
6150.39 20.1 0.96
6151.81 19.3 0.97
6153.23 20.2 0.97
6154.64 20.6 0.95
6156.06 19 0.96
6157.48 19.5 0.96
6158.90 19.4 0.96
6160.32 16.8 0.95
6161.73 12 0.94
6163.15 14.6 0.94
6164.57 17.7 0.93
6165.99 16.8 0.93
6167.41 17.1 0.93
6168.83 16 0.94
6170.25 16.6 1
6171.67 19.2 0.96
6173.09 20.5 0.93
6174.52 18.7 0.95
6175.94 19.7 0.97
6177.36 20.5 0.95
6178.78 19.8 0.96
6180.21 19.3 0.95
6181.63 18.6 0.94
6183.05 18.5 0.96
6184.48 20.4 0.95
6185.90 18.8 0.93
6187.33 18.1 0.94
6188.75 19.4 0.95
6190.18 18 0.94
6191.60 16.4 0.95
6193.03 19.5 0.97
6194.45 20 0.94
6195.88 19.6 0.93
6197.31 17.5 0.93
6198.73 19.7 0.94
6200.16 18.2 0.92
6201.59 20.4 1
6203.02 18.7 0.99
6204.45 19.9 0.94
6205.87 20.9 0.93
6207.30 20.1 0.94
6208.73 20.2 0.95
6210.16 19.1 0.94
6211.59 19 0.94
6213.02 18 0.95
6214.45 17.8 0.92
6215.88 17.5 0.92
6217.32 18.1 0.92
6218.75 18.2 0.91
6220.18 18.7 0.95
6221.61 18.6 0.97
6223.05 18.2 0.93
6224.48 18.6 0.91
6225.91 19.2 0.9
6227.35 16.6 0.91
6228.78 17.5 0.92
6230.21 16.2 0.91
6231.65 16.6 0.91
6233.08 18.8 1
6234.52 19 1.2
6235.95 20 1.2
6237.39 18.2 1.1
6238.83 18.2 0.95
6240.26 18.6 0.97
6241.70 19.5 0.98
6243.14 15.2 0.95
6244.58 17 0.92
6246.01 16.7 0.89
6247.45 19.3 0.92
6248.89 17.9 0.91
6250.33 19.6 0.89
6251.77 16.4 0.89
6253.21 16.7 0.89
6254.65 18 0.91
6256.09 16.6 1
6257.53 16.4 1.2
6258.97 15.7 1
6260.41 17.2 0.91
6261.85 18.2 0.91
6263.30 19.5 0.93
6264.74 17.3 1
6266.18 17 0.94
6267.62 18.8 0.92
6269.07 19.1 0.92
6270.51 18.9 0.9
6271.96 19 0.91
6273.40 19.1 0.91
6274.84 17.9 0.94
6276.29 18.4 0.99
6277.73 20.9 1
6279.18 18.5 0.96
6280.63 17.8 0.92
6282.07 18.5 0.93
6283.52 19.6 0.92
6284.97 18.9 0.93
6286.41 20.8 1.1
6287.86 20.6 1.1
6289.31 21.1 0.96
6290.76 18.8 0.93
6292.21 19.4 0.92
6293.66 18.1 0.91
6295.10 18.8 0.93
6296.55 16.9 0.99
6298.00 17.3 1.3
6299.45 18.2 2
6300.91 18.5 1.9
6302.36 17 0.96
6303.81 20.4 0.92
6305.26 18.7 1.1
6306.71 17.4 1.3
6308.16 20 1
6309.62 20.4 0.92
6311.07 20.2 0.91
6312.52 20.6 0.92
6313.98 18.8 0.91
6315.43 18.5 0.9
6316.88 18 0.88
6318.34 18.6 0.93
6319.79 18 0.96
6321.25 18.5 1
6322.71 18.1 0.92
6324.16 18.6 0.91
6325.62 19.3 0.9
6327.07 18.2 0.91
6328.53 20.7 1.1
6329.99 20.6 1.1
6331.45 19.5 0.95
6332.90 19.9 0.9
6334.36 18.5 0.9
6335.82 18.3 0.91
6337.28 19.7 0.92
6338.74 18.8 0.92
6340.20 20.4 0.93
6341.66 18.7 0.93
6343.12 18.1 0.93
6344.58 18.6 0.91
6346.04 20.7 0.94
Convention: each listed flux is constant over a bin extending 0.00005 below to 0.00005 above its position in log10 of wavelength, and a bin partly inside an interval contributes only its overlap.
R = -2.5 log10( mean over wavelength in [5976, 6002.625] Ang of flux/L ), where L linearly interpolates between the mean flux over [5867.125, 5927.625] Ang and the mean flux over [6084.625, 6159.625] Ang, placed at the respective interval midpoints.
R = -0.09 mag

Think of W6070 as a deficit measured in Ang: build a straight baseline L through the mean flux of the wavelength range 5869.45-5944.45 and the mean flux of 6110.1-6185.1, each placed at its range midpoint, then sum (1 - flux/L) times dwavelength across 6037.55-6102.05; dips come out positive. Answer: -4.33 Ang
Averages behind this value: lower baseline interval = 17.4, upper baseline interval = 18.8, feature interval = 19.6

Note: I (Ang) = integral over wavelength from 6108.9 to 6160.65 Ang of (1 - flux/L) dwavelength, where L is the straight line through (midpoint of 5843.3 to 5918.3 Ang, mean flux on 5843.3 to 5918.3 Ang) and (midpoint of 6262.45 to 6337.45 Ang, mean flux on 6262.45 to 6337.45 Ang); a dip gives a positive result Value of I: -2.7 Ang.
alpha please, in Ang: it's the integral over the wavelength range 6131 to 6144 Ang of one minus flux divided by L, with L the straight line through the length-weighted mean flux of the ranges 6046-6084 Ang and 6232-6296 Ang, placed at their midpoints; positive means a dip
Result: 0.1 Ang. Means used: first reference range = 19.6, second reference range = 18.4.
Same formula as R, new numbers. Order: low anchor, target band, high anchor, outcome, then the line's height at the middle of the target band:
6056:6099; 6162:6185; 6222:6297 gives 0.039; 18.9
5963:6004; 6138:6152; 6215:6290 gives -0.042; 18.7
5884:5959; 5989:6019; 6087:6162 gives -0.048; 18.2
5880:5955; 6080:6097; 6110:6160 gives -0.040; 18.8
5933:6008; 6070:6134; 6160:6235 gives -0.038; 18.7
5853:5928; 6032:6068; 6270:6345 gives -0.104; 17.8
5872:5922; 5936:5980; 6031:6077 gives -0.073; 17.8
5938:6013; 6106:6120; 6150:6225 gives -0.051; 18.8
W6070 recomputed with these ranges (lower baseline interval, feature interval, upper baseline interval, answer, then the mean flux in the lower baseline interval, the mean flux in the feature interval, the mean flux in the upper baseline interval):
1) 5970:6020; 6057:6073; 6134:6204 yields -0.63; 19.1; 19.6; 18.7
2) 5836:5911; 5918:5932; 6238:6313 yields -1.43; 17.3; 19.2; 18.4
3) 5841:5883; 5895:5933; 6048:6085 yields 2.09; 18.7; 17.9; 19.6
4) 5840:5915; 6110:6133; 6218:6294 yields -1.47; 17.3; 19.1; 18.3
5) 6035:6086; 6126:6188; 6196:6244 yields 0.67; 19.6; 18.8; 18.5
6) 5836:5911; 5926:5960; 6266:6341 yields -3.43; 17.3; 19.3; 19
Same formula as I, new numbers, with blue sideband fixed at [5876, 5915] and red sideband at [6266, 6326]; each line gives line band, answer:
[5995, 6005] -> -1.64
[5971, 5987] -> -2.48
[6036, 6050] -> -2.34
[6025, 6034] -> -1.41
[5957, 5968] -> -1.53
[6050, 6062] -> -1.67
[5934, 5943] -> -1.51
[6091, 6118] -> -2.95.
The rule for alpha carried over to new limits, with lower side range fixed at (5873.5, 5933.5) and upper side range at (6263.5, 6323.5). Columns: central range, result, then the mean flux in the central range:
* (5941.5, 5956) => -1.9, 19.5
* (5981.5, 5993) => -1.7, 19.9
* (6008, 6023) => -0.9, 18.6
